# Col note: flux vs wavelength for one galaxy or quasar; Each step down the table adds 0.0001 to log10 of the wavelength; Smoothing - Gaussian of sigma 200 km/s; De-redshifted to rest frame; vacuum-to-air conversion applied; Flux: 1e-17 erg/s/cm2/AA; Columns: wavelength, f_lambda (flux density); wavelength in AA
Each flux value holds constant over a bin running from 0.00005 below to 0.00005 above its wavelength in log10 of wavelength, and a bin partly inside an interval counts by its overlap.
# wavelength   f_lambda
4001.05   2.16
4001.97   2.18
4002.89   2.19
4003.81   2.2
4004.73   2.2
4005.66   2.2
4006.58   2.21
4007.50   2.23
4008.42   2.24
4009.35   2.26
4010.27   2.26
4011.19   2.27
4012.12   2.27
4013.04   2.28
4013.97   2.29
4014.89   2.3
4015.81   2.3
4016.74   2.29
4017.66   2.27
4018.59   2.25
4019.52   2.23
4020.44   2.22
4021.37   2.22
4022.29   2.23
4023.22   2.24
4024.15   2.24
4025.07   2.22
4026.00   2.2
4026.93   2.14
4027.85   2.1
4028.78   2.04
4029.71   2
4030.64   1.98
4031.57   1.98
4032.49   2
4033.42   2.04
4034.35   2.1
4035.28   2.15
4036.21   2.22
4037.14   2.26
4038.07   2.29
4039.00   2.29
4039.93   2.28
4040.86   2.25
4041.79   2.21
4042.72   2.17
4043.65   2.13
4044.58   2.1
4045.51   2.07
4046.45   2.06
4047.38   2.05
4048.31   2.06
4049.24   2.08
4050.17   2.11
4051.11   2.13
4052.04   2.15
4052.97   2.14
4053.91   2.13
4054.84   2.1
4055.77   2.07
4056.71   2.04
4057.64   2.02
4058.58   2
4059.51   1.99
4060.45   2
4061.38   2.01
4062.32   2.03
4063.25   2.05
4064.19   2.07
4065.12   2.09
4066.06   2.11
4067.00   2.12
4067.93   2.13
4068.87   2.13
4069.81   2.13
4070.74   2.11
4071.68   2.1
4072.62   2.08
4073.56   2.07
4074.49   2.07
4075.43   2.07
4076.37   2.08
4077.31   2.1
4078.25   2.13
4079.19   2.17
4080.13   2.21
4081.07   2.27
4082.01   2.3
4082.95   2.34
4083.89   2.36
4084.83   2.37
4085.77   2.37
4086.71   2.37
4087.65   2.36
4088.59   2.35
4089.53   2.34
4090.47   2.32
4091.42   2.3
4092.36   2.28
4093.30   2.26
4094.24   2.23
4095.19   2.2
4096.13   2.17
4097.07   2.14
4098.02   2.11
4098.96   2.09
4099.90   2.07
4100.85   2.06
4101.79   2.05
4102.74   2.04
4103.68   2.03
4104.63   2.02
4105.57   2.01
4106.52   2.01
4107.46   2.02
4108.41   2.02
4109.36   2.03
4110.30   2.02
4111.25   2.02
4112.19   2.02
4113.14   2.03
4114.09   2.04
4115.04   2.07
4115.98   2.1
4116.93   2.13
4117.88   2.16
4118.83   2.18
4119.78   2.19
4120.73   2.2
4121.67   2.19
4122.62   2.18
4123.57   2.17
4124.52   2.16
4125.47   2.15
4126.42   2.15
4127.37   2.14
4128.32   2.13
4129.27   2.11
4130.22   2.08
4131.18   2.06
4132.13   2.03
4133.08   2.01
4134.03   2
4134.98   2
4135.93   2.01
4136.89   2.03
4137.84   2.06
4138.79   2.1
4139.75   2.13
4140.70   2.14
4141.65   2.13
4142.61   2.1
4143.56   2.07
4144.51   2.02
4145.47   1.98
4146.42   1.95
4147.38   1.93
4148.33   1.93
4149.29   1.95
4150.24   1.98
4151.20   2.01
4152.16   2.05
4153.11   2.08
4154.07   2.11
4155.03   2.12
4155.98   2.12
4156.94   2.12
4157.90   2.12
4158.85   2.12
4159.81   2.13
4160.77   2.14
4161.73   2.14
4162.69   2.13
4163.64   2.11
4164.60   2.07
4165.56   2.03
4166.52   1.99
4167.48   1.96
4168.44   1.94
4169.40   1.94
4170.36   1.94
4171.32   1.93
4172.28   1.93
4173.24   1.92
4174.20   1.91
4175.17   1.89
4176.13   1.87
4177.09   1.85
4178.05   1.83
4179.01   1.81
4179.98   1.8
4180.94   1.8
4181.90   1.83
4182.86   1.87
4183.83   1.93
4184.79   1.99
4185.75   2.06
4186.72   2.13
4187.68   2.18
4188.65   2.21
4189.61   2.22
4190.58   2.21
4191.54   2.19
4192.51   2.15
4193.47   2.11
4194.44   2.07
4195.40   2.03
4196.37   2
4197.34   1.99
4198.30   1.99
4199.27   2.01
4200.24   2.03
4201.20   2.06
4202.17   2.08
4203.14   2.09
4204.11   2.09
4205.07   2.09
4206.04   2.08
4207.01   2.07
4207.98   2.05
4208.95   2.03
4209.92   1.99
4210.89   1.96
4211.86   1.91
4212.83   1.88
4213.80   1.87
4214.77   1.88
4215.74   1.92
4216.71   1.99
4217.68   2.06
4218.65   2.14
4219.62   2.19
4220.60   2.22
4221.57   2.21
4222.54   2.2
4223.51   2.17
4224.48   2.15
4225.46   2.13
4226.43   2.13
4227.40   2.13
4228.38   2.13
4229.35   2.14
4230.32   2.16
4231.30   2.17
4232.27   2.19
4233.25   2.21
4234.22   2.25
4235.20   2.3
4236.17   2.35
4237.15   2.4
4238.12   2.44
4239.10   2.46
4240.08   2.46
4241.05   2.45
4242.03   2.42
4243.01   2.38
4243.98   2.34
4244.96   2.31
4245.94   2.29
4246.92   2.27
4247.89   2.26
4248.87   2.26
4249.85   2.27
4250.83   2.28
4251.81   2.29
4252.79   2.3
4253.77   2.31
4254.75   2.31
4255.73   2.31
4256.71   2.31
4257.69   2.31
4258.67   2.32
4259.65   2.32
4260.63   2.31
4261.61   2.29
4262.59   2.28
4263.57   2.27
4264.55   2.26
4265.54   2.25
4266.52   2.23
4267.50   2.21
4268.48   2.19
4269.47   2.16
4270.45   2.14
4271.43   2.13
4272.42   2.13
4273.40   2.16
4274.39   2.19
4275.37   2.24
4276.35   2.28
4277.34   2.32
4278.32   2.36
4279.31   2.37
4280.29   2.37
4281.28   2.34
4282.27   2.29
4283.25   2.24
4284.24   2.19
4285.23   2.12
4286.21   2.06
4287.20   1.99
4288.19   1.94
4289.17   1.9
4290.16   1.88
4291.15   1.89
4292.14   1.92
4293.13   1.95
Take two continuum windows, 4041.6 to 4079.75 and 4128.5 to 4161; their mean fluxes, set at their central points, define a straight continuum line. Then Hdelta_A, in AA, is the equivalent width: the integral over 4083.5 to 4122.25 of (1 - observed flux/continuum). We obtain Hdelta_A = -1.5 AA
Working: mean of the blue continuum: 2.09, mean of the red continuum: 2.06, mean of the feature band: 2.15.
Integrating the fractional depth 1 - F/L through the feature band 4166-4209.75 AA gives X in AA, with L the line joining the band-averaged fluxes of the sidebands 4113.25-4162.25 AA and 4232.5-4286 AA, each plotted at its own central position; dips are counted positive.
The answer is 3.3 AA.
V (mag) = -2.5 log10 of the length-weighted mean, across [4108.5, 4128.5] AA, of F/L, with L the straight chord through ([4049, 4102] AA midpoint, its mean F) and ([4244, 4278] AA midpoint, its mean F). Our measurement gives 0.03 mag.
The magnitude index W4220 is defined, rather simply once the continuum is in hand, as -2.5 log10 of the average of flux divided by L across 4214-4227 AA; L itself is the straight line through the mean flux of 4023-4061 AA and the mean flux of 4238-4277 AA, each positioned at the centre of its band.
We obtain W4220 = 0.08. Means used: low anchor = 2.12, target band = 2.1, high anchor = 2.28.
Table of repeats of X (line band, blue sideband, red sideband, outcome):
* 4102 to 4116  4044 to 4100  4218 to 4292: 0.9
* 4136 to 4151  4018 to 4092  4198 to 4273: 1.0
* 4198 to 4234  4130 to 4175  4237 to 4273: 1.9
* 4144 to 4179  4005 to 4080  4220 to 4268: 3.4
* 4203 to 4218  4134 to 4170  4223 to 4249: 1.4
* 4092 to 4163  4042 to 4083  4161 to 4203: -1.3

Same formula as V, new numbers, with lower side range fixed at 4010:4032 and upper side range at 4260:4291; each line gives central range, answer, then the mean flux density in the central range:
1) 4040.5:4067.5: 0.06 mag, 2.09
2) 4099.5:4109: 0.09 mag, 2.03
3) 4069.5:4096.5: -0.01 mag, 2.23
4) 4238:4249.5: -0.08 mag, 2.36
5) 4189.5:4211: 0.06 mag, 2.07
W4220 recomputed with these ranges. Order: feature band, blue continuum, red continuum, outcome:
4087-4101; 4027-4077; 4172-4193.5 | -0.08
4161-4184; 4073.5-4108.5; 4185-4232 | 0.09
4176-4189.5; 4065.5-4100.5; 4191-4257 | 0.12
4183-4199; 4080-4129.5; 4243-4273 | 0.07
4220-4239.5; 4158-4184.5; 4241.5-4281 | -0.03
